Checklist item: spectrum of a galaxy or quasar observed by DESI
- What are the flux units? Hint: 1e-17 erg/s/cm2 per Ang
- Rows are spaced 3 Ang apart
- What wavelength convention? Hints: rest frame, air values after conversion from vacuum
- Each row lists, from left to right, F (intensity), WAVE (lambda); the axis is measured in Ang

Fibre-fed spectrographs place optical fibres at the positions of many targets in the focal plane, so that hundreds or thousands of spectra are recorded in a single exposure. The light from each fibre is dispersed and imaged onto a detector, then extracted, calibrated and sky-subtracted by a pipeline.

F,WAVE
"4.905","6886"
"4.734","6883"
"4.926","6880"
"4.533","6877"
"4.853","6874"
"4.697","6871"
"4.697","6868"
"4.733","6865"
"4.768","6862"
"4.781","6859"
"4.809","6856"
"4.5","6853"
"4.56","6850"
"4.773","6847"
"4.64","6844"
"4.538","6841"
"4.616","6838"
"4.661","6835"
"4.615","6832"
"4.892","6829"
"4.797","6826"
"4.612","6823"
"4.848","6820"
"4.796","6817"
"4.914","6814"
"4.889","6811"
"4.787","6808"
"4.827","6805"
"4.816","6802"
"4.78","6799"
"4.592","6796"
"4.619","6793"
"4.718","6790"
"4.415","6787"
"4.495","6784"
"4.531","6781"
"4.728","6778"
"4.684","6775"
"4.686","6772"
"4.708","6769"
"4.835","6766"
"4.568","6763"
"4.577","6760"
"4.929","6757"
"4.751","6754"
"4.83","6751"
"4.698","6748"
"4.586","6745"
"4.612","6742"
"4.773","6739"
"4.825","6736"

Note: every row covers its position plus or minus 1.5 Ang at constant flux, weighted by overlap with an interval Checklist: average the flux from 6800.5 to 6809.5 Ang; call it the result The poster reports 4.81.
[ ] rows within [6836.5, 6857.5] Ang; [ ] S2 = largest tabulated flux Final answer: 4.809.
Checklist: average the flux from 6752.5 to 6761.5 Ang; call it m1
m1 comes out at 4.75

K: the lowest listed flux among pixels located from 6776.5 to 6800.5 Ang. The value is 4.415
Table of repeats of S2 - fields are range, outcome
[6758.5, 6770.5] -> 4.835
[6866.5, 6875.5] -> 4.853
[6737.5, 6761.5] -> 4.929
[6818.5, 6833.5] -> 4.892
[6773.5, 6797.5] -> 4.728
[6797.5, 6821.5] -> 4.914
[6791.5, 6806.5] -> 4.827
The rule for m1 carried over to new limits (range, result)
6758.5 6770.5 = 4.67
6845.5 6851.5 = 4.67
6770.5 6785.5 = 4.62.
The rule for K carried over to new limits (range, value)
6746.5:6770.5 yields 4.568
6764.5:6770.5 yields 4.708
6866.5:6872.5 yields 4.697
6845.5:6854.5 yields 4.5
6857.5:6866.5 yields 4.733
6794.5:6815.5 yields 4.592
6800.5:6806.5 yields 4.816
